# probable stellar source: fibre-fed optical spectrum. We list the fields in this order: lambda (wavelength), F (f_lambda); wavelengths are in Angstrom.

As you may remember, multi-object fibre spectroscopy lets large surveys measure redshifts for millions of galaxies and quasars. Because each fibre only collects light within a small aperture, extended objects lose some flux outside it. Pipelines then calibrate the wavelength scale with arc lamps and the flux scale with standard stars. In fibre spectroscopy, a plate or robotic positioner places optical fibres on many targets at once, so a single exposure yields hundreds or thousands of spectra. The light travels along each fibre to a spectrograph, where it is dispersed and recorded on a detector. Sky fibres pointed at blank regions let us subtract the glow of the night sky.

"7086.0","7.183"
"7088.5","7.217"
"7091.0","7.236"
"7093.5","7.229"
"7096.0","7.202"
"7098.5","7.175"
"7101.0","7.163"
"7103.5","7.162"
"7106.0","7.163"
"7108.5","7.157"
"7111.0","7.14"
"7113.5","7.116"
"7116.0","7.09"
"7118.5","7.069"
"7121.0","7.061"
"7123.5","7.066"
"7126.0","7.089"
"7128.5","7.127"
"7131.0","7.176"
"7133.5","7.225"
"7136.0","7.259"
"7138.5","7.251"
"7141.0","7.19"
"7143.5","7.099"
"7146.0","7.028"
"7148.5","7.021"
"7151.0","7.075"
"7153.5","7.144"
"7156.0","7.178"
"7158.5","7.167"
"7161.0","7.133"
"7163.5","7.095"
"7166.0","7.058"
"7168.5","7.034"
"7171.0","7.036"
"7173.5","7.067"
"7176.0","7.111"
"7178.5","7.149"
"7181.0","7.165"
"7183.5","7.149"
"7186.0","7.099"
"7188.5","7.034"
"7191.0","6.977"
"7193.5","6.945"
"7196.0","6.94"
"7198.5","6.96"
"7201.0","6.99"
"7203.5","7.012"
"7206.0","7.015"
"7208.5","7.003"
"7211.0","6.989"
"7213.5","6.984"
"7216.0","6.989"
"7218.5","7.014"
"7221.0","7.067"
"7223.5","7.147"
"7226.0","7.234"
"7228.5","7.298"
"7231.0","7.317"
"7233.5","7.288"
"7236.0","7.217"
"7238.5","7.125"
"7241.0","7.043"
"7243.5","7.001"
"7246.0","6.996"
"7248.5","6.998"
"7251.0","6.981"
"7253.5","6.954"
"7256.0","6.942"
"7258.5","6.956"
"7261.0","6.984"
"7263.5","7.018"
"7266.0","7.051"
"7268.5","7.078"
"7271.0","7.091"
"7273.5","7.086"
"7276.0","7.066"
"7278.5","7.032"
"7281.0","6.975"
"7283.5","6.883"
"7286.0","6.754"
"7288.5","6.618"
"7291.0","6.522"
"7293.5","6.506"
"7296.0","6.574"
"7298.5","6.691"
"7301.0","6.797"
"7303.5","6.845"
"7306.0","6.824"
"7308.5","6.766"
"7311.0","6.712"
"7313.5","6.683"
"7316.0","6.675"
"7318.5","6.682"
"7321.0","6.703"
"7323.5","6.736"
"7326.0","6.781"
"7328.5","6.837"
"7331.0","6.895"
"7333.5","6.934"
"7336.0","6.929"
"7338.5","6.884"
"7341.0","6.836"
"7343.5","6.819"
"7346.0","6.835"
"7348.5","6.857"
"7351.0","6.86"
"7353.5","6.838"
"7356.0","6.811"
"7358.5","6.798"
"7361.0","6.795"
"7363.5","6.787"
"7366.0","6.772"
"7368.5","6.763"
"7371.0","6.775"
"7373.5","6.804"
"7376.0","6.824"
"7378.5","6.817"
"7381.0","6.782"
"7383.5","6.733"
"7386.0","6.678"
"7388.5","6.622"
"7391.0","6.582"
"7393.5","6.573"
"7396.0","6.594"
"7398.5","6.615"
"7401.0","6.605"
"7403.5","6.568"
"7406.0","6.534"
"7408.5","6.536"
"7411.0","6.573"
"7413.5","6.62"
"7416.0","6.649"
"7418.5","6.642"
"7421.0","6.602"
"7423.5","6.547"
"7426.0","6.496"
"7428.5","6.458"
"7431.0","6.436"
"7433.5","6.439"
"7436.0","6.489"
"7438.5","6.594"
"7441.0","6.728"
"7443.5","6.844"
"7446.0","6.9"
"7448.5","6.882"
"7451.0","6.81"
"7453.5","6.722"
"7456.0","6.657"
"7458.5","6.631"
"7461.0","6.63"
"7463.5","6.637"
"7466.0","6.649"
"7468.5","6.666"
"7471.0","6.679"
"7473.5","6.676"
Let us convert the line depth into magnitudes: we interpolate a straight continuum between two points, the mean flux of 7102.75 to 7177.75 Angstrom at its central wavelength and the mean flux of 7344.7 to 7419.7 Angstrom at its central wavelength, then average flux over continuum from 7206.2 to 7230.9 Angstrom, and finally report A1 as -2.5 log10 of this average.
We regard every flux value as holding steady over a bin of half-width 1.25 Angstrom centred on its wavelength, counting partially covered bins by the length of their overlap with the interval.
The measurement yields -0.02 mag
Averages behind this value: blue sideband 7.12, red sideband 6.71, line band 7.09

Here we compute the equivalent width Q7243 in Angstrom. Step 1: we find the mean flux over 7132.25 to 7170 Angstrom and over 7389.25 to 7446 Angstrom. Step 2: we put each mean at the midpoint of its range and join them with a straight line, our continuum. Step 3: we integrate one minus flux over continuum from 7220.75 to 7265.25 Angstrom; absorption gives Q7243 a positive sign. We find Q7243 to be -0.9 Angstrom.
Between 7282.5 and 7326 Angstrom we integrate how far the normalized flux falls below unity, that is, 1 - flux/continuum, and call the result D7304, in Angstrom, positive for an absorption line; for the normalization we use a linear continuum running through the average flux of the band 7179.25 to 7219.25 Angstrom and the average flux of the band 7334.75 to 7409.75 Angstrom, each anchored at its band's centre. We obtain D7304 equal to 0.92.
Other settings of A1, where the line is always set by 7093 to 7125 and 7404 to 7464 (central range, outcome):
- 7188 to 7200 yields 0.005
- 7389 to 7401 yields 0.015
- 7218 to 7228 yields -0.028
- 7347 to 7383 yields -0.011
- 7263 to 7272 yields -0.027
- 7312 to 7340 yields 0.000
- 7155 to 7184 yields -0.011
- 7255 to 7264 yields -0.011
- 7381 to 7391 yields 0.004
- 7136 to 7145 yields -0.015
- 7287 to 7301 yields 0.039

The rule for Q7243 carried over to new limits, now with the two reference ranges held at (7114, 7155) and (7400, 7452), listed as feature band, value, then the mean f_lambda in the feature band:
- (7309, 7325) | 0.2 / 6.7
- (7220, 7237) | -0.7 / 7.23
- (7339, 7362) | -0.3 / 6.83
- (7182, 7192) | -0.1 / 7.07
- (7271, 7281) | -0.3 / 7.05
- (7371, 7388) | -0.2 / 6.77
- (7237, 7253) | -0.2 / 7.02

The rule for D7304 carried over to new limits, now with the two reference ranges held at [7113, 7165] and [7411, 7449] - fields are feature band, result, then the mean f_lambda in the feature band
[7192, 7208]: 0.1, 6.98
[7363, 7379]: -0.2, 6.79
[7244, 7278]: -0.5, 7.02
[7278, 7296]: 0.4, 6.73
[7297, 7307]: 0.1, 6.78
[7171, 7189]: -0.1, 7.11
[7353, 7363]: -0.1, 6.81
